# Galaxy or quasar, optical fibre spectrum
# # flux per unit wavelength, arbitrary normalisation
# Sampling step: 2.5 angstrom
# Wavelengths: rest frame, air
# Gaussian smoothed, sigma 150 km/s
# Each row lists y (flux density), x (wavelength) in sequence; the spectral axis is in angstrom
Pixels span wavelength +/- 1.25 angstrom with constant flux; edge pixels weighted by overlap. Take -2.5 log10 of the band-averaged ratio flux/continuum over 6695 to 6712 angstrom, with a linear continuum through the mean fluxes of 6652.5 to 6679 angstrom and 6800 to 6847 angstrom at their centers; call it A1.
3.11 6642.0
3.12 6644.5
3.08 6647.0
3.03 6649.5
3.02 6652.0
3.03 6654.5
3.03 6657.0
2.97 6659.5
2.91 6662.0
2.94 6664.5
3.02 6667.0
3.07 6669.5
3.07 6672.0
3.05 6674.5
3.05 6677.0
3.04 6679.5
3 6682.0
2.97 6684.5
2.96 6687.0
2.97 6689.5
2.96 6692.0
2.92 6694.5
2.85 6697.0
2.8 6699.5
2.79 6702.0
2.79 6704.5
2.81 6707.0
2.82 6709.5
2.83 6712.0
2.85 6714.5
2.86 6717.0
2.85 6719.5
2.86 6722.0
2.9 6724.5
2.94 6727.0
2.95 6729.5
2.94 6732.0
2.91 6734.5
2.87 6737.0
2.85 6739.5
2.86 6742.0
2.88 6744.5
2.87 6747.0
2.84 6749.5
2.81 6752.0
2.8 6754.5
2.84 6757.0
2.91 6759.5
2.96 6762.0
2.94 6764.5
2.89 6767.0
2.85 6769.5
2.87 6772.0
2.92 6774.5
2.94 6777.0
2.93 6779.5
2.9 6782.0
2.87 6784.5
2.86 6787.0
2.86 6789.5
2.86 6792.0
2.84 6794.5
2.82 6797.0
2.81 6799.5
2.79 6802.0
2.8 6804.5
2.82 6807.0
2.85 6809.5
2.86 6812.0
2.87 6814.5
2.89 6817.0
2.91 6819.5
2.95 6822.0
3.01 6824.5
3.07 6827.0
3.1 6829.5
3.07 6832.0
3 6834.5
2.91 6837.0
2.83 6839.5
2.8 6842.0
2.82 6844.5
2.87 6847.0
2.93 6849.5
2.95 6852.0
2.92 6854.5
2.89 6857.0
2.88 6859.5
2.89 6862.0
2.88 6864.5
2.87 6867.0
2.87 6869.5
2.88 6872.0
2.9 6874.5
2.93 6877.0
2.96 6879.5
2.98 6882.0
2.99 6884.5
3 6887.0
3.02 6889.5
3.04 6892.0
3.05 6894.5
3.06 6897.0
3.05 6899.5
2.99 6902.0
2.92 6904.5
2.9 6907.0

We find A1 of 0.065 mag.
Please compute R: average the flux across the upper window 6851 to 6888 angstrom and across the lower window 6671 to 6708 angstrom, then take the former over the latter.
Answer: 0.99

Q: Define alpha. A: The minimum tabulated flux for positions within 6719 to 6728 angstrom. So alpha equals 2.85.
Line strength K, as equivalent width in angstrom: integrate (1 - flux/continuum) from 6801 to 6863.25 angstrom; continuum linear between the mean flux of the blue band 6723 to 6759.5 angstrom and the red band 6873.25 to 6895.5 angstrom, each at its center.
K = 0.8 angstrom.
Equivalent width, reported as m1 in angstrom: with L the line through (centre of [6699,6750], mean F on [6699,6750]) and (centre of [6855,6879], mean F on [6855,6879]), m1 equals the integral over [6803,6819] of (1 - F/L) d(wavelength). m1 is 0.2 angstrom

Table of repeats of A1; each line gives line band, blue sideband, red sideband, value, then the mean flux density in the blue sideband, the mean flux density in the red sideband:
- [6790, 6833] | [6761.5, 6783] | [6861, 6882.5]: 0.003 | 2.91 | 2.9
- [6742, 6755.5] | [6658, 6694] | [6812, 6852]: 0.047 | 3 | 2.93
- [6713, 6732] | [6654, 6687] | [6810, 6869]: 0.034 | 3.01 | 2.92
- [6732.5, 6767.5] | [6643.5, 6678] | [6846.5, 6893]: 0.041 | 3.03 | 2.93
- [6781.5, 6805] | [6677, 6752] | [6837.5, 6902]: 0.026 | 2.89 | 2.93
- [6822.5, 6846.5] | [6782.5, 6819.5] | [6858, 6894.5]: -0.025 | 2.85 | 2.94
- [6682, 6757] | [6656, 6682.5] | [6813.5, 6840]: 0.046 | 3.01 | 2.97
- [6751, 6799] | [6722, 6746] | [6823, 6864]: 0.013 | 2.9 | 2.93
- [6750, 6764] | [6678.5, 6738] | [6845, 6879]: 0.010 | 2.89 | 2.9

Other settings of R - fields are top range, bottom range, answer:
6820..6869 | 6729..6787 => 1.01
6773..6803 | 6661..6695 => 0.96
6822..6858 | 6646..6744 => 1.00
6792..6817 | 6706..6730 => 0.99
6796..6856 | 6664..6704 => 0.98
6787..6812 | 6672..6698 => 0.95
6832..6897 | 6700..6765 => 1.02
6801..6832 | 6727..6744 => 1.01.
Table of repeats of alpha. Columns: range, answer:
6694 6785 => 2.79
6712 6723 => 2.83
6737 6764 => 2.8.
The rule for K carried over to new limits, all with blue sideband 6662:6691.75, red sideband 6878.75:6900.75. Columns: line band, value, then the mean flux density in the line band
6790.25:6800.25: 0.6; 2.83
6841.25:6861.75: 0.9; 2.88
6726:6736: 0.3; 2.93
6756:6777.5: 0.8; 2.9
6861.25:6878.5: 0.7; 2.89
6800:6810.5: 0.7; 2.81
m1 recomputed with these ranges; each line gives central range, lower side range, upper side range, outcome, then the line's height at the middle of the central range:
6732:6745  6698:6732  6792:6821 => -0.13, 2.85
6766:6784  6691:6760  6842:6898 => -0.08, 2.89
